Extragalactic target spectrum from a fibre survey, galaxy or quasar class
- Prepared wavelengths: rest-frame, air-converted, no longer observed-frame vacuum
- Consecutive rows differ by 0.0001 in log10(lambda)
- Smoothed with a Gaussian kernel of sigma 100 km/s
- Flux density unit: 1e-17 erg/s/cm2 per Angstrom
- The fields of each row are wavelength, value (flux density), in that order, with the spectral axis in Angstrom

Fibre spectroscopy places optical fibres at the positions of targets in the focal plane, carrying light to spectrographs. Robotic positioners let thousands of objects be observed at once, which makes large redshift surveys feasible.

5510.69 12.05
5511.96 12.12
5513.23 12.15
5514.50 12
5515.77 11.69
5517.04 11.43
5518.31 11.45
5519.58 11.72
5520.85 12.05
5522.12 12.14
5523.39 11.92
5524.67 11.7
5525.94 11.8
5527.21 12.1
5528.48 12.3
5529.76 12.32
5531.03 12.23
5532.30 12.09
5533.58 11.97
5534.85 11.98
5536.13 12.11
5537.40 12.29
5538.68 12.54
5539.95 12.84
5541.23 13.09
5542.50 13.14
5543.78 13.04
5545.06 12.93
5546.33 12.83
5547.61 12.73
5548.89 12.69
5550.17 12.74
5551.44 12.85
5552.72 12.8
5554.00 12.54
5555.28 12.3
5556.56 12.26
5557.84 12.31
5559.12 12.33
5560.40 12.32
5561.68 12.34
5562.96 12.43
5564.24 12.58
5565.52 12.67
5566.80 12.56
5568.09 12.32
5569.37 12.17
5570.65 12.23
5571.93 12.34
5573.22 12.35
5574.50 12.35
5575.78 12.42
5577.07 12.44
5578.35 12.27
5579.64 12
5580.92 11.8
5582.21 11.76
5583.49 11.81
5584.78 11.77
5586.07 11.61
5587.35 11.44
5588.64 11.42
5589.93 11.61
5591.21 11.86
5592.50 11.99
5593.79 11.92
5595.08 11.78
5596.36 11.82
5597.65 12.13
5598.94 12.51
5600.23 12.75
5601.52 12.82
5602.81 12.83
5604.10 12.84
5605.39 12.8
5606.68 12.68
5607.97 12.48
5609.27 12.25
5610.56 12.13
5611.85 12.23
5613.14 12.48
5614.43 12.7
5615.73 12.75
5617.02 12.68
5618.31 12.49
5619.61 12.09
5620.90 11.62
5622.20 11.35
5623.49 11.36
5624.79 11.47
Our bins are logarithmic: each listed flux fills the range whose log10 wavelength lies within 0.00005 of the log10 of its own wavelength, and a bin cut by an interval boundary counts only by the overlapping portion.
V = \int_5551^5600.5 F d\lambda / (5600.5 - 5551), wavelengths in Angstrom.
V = 12.2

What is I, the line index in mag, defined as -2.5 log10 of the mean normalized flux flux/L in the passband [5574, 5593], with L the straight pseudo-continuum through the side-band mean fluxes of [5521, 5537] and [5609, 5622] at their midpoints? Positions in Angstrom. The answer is 0.03 mag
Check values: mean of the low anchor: 12.1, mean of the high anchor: 12.3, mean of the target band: 11.9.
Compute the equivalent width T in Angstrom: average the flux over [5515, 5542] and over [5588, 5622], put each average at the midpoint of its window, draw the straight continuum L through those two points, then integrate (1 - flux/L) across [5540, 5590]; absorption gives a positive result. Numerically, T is -0.7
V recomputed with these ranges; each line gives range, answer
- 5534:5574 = 12.5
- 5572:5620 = 12.2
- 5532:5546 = 12.6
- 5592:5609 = 12.4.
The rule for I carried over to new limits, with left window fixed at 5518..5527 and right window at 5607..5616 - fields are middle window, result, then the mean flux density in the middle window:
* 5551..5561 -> -0.034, 12.5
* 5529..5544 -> -0.045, 12.5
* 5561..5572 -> -0.025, 12.4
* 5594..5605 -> -0.007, 12.4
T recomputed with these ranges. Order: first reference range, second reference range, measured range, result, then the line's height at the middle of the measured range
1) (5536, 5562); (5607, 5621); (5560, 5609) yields 1.12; 12.5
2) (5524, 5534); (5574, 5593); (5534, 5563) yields -1.41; 12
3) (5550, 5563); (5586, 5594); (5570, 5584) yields -0.20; 12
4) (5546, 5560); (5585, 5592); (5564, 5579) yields -0.40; 12.1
